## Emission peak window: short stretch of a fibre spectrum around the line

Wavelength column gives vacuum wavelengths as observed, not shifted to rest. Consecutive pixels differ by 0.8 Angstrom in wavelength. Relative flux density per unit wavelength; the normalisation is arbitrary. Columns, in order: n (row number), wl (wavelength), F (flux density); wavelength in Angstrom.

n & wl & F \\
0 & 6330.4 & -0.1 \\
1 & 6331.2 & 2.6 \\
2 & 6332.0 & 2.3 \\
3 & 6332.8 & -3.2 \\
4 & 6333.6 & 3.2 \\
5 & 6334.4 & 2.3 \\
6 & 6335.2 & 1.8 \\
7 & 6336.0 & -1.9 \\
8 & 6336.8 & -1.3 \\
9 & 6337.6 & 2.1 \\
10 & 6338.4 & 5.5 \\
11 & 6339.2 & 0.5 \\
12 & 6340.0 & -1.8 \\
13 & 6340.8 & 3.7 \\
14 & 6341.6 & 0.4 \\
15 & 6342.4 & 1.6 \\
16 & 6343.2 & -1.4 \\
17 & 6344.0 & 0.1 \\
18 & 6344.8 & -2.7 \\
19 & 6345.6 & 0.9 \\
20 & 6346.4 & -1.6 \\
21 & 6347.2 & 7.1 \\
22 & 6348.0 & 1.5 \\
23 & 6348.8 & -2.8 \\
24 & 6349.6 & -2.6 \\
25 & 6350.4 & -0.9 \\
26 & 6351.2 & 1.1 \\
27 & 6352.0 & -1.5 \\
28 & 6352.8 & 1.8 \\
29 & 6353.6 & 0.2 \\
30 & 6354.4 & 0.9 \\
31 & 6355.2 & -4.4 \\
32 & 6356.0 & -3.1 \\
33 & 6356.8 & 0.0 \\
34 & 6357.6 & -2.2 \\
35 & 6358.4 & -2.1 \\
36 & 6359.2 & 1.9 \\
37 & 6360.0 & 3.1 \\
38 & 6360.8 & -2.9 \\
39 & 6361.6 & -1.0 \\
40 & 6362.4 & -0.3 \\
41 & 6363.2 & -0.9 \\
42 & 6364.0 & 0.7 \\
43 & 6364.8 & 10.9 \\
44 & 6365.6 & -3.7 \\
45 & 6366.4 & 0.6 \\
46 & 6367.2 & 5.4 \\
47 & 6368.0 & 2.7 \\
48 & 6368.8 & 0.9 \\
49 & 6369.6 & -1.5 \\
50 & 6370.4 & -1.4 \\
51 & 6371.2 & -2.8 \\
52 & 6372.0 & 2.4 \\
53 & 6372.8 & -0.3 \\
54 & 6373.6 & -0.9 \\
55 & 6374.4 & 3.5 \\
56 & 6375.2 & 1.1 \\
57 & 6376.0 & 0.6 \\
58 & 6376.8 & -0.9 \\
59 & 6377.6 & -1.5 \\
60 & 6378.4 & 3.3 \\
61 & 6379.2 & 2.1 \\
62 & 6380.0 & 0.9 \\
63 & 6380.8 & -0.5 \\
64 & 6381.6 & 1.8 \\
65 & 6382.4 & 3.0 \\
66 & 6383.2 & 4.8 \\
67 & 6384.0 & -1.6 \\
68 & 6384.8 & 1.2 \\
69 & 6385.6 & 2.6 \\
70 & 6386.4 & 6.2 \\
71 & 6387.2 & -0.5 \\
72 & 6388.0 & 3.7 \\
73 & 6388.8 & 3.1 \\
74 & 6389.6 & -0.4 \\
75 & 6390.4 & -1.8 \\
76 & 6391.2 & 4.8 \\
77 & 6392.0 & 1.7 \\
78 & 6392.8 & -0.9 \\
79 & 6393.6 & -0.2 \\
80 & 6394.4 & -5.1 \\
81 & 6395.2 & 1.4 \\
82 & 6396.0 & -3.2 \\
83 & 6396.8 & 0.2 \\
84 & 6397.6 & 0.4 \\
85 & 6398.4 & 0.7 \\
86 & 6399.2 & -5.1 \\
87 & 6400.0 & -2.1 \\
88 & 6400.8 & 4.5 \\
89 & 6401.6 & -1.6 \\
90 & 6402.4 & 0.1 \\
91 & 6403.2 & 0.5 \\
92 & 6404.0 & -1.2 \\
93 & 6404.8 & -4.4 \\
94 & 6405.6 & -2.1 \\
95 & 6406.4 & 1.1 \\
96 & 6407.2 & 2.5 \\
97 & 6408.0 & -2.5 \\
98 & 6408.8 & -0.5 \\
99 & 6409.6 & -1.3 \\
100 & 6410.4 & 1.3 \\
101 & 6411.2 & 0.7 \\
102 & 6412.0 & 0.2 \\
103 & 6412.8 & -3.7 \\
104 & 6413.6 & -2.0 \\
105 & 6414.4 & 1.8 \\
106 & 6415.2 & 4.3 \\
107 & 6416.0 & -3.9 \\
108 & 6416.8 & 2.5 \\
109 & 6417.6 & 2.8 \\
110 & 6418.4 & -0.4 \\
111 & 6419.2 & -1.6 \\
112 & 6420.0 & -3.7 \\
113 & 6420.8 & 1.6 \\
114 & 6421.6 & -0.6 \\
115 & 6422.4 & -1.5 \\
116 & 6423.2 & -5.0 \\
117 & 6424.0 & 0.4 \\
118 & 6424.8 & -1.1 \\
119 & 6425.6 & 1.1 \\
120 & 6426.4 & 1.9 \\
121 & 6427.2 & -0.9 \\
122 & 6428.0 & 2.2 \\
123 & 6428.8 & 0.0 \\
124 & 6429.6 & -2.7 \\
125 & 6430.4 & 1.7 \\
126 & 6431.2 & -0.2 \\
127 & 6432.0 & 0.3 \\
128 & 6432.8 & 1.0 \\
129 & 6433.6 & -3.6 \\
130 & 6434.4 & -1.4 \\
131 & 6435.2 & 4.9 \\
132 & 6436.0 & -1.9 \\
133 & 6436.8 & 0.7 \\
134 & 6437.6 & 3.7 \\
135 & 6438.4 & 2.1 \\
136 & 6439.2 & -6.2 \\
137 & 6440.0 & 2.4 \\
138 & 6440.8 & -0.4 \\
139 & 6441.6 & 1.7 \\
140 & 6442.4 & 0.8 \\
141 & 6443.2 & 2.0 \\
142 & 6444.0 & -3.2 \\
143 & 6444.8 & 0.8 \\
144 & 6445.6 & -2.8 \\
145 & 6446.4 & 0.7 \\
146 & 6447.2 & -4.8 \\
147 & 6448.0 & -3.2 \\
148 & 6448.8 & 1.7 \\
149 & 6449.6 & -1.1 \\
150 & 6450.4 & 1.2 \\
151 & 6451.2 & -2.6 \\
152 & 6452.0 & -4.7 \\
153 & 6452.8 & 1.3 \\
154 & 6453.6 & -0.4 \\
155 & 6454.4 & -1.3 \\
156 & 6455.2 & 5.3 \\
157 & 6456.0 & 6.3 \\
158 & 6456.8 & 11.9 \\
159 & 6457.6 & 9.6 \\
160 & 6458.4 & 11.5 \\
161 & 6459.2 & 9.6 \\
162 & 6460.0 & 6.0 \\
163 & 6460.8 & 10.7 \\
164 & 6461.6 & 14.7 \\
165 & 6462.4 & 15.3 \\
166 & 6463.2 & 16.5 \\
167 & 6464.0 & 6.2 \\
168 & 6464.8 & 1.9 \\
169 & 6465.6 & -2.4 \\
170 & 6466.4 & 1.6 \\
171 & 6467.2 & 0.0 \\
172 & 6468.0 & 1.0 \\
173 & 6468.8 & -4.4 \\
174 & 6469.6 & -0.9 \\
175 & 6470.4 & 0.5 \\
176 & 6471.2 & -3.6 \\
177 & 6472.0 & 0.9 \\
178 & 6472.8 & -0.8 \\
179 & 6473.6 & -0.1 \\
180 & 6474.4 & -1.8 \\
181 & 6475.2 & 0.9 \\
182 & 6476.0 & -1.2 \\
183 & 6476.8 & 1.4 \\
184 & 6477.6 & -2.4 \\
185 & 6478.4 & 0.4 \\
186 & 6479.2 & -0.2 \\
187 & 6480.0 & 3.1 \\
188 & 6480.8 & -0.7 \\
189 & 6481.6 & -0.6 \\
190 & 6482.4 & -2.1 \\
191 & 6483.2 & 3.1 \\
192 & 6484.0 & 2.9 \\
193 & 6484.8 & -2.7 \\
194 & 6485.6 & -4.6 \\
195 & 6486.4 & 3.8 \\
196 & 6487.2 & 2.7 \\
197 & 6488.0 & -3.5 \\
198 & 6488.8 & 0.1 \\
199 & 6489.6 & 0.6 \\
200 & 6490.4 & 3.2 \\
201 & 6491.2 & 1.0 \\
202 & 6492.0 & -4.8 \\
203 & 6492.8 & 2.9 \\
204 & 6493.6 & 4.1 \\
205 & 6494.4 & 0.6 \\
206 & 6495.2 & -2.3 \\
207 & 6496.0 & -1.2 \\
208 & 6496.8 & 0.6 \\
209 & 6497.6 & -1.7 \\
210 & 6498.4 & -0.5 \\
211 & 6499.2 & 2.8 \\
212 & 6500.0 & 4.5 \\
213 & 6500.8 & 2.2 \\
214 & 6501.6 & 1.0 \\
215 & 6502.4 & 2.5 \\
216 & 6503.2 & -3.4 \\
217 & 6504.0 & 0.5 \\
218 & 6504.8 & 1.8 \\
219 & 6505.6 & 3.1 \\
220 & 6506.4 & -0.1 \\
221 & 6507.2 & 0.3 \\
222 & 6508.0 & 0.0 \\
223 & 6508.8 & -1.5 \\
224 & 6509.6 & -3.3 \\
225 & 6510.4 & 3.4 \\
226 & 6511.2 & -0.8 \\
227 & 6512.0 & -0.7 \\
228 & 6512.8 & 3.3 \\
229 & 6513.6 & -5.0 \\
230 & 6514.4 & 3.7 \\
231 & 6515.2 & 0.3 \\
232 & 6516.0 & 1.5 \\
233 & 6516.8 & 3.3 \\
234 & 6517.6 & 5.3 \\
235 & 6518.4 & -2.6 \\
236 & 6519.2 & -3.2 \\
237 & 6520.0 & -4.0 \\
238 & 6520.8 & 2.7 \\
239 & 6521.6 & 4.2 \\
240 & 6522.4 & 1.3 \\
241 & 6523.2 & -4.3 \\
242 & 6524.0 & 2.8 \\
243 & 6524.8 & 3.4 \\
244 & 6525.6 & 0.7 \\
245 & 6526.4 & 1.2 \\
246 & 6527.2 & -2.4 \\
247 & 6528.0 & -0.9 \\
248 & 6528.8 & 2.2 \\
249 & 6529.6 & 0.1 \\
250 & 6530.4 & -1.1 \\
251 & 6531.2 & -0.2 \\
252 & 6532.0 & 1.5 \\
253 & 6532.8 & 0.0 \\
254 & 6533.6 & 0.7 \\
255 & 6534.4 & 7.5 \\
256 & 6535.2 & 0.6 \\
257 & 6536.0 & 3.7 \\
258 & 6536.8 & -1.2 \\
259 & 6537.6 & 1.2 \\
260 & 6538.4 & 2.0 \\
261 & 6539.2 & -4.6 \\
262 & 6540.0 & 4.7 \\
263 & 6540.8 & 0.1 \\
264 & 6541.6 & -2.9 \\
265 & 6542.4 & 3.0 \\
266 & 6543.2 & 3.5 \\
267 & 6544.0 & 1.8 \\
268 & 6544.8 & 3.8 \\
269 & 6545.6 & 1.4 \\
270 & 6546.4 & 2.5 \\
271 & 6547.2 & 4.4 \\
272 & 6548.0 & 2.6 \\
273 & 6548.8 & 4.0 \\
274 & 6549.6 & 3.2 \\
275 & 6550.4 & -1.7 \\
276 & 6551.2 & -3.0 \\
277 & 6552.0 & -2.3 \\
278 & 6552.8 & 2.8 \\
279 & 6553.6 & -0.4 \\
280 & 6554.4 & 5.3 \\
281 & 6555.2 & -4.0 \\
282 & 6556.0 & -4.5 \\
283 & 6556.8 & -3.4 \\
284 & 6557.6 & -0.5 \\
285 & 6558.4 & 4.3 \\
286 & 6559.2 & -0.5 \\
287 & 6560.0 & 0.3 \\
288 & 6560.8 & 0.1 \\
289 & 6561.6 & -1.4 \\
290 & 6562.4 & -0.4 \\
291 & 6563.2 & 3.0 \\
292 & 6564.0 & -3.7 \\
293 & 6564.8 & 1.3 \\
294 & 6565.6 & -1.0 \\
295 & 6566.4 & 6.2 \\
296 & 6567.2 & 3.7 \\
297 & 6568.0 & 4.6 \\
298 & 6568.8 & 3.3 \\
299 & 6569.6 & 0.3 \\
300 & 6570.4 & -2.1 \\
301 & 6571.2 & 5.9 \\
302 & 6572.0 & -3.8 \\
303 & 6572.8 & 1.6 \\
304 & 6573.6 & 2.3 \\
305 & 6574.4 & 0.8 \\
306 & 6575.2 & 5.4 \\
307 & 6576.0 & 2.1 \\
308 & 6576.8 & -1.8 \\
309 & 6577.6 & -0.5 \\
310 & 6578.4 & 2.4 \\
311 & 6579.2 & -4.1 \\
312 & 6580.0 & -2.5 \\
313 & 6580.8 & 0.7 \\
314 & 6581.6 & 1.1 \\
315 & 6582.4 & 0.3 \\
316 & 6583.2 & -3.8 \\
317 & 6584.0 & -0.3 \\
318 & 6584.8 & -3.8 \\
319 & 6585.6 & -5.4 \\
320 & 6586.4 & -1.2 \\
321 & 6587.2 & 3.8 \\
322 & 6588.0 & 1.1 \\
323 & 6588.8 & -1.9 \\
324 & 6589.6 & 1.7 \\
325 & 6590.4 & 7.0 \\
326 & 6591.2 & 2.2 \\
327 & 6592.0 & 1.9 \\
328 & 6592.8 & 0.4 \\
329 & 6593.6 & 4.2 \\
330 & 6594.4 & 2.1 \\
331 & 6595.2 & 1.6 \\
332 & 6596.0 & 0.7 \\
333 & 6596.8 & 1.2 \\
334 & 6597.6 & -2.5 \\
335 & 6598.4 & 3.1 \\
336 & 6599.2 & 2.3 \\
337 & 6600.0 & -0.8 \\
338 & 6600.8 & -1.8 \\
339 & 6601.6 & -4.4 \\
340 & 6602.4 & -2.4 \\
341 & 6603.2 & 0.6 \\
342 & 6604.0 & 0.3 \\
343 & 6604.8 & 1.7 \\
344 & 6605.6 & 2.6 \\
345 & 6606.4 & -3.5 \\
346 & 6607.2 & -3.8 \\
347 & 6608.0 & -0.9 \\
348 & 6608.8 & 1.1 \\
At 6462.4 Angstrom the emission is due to [O II]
